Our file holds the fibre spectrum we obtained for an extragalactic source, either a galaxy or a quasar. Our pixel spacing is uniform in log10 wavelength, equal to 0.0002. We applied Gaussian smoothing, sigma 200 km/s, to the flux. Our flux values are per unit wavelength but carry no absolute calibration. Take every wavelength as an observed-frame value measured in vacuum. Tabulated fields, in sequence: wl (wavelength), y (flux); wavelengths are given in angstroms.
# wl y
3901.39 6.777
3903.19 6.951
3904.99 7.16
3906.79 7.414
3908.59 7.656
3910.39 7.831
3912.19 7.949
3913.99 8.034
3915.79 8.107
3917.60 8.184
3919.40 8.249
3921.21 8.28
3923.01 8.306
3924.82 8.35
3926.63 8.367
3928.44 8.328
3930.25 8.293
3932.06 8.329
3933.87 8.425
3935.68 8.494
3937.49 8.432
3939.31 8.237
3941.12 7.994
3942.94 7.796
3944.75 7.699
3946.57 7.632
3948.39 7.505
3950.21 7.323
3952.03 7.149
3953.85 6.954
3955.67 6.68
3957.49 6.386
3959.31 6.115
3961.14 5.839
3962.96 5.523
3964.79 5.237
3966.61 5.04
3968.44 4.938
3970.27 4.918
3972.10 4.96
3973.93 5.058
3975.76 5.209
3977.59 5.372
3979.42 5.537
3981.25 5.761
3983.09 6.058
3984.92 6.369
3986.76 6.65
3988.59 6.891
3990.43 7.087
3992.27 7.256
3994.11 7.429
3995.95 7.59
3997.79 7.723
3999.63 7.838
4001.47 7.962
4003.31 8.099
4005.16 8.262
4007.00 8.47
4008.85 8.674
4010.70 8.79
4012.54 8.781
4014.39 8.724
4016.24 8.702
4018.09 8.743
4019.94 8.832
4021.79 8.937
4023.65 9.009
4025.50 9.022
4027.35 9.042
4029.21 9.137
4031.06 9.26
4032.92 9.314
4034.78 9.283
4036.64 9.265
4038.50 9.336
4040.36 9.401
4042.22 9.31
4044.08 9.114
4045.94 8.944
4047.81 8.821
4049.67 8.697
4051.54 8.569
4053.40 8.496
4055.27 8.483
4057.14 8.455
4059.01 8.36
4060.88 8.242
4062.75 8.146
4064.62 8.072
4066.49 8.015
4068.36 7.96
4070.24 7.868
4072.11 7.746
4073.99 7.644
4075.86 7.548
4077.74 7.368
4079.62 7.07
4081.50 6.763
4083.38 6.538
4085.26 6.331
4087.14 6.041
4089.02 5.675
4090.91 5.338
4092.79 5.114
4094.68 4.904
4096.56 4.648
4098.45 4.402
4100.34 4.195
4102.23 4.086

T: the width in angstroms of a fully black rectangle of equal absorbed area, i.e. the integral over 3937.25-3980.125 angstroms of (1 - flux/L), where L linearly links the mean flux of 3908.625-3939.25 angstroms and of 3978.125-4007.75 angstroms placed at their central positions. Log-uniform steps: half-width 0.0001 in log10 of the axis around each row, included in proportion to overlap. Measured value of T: 7.5 angstroms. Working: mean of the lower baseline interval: 8.23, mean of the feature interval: 6.37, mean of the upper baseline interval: 7.16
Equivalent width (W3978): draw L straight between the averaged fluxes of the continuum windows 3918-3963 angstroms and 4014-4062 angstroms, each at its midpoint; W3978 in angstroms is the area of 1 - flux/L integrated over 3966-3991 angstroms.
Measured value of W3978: 7.6 angstroms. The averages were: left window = 7.67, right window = 8.9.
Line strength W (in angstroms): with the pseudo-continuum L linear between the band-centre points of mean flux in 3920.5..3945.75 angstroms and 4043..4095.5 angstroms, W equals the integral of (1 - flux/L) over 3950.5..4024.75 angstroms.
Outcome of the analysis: 8.7 angstroms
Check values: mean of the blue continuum 8.24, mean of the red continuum 7.52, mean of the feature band 7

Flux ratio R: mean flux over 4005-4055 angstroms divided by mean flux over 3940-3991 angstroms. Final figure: 1.42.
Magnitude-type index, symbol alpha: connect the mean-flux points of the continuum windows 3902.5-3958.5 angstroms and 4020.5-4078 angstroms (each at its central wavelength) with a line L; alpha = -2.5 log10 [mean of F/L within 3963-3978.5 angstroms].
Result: 0.50 mag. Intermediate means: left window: 7.82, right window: 8.62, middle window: 5.11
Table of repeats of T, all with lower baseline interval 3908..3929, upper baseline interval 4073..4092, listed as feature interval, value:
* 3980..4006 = 0.89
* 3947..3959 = 1.29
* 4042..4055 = -3.50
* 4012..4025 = -2.90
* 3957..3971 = 4.07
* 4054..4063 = -1.99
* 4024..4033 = -2.54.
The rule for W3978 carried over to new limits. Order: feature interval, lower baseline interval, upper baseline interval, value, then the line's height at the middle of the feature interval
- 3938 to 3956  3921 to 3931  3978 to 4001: 0.68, 7.83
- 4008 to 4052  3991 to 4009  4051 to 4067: -4.83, 8.1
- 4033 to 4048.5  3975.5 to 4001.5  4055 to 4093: -4.67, 7.07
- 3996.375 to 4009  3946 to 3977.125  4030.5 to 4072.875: -1.54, 7.21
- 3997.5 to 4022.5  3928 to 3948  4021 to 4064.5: 0.48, 8.65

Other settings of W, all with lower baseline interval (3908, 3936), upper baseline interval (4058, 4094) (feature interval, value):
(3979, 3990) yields 2.1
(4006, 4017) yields -1.6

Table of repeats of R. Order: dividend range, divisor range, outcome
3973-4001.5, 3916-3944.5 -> 0.80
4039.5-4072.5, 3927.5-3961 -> 1.12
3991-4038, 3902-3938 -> 1.06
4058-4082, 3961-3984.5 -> 1.45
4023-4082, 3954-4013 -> 1.28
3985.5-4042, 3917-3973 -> 1.17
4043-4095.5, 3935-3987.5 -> 1.17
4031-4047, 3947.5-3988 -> 1.55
